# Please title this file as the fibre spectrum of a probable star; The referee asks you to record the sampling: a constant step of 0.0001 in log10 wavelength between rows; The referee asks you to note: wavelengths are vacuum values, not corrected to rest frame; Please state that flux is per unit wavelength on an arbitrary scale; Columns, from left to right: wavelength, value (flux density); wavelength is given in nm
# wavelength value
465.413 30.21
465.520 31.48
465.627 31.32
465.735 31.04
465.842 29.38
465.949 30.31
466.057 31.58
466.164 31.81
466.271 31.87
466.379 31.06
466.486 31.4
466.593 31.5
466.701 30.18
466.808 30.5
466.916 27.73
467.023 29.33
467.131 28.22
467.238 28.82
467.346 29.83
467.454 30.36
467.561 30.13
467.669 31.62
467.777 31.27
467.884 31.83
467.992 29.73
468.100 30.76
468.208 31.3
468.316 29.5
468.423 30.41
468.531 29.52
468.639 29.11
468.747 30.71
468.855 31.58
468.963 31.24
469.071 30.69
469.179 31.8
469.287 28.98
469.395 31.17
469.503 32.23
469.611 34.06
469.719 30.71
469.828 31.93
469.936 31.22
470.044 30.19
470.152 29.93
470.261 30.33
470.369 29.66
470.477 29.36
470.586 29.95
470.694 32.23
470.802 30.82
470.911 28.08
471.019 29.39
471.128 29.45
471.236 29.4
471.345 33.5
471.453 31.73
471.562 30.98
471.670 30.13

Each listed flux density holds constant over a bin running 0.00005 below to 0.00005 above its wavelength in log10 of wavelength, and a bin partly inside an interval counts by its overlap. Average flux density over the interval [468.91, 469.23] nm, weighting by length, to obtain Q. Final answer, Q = 31.2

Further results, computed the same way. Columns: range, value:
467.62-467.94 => 31.6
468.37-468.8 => 29.9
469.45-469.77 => 32.4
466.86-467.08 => 28.5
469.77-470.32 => 30.7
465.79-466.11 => 30.4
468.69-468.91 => 31.1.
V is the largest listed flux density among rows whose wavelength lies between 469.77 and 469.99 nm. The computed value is 31.93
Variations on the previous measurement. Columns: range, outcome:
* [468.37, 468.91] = 31.58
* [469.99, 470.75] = 32.23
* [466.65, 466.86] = 30.5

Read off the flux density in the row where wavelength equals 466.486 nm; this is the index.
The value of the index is 31.4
